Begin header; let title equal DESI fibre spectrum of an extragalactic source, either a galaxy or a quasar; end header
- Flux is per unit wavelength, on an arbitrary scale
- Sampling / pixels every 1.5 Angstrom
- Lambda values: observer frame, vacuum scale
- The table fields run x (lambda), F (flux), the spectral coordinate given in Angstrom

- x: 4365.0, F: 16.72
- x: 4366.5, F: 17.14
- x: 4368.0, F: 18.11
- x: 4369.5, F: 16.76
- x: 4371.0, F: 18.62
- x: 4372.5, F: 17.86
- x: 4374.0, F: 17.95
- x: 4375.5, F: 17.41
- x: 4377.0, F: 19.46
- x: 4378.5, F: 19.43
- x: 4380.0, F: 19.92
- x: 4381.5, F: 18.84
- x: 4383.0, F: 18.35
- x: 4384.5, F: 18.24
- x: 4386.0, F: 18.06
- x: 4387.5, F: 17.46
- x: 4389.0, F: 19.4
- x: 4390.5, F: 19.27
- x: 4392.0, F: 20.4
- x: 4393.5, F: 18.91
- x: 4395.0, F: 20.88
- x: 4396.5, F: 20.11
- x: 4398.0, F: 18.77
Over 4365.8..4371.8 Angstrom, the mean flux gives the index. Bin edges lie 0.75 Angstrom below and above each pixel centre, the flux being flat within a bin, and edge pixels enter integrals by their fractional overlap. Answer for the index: 17.7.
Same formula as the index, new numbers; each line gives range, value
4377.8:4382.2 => 19.4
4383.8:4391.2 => 18.5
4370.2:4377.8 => 18.3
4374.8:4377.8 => 18.5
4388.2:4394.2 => 19.5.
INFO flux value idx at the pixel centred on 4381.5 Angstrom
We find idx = 18.84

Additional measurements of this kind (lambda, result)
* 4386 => 18.06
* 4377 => 19.46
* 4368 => 18.11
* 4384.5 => 18.24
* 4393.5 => 18.91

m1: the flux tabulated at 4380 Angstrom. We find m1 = 19.92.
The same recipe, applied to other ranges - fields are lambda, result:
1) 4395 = 20.88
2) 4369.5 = 16.76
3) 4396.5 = 20.11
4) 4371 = 18.62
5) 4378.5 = 19.43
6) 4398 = 18.77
